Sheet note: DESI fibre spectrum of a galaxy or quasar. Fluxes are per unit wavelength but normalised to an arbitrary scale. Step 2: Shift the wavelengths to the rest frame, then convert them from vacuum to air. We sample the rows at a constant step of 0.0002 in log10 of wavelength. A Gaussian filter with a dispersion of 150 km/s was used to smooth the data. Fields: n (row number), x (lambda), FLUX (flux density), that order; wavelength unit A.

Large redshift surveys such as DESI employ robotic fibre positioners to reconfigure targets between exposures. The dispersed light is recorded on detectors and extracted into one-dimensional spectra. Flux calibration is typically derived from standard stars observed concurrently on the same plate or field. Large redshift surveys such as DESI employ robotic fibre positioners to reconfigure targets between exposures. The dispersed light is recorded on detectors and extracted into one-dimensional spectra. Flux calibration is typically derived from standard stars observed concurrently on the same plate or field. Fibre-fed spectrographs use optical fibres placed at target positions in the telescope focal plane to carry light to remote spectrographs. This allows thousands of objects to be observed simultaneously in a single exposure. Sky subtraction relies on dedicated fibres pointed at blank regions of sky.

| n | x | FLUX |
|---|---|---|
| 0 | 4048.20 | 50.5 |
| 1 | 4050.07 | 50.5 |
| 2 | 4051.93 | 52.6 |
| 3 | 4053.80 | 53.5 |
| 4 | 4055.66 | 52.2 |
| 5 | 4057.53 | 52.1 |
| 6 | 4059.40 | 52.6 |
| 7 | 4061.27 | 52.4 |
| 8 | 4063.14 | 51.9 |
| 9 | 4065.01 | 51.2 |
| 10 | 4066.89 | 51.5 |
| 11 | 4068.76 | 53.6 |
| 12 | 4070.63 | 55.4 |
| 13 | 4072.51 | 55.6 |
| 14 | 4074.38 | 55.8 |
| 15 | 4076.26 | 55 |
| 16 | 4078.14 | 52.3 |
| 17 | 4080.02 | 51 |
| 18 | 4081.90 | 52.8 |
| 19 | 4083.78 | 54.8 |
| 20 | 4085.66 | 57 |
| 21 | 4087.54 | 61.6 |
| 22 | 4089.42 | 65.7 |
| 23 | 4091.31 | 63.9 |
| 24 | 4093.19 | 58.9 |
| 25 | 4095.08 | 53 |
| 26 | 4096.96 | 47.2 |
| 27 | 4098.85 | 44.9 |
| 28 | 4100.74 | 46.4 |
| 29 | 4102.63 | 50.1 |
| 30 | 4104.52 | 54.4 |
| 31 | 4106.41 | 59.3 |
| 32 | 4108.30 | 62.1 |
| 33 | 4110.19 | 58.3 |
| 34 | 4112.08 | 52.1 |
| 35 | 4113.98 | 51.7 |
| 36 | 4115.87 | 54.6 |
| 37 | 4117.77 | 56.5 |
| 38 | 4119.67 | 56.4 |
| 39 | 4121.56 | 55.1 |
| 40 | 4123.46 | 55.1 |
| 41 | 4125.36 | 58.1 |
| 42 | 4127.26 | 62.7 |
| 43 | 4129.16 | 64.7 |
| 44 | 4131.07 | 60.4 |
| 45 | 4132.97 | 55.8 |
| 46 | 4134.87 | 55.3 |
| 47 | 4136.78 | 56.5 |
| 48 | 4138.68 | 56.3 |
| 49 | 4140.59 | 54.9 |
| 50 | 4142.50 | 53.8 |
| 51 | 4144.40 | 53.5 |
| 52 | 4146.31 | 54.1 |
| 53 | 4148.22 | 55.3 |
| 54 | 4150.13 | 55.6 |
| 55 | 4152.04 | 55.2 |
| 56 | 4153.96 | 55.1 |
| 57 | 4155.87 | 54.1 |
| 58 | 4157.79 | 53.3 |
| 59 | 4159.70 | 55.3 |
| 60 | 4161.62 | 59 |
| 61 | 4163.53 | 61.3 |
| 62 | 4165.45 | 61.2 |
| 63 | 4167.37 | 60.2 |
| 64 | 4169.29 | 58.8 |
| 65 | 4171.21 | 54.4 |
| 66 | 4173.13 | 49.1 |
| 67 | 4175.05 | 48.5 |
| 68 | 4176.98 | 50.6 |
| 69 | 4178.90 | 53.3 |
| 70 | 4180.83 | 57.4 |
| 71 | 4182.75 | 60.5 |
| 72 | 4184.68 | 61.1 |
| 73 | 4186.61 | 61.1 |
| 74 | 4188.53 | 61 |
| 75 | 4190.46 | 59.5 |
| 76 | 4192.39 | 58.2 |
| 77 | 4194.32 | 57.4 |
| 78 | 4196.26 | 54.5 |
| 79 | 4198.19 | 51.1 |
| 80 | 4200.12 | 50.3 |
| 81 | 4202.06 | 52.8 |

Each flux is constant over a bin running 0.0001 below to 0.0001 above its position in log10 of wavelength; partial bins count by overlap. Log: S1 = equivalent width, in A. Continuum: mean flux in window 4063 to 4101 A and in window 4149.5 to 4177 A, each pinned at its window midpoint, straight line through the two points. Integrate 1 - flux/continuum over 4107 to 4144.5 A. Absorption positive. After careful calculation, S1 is -1.2 A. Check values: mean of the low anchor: 54.4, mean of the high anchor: 55.6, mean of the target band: 56.8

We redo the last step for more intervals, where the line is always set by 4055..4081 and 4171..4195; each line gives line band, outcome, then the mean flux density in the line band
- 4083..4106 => -0.5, 54.9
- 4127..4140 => -0.8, 58.5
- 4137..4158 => 0.2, 54.8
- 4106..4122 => -0.5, 56.2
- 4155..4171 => -0.6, 57.8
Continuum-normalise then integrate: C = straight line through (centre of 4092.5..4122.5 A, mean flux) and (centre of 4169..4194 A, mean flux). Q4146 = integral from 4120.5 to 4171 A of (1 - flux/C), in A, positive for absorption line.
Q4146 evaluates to -1.6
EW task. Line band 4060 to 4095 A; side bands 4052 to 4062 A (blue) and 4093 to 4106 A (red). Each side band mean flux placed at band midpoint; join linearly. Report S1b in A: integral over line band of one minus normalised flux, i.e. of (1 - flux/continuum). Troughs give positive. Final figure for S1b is -2.7 A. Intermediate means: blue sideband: 52.6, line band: 55.5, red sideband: 50.6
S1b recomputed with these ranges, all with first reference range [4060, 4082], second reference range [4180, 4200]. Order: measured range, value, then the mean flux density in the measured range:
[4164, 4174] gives 0.0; 57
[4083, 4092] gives -1.1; 60.6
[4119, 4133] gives -0.9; 58.8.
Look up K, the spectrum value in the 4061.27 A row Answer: 52.4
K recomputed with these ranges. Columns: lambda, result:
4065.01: 51.2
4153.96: 55.1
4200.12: 50.3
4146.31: 54.1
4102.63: 50.1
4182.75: 60.5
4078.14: 52.3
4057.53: 52.1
